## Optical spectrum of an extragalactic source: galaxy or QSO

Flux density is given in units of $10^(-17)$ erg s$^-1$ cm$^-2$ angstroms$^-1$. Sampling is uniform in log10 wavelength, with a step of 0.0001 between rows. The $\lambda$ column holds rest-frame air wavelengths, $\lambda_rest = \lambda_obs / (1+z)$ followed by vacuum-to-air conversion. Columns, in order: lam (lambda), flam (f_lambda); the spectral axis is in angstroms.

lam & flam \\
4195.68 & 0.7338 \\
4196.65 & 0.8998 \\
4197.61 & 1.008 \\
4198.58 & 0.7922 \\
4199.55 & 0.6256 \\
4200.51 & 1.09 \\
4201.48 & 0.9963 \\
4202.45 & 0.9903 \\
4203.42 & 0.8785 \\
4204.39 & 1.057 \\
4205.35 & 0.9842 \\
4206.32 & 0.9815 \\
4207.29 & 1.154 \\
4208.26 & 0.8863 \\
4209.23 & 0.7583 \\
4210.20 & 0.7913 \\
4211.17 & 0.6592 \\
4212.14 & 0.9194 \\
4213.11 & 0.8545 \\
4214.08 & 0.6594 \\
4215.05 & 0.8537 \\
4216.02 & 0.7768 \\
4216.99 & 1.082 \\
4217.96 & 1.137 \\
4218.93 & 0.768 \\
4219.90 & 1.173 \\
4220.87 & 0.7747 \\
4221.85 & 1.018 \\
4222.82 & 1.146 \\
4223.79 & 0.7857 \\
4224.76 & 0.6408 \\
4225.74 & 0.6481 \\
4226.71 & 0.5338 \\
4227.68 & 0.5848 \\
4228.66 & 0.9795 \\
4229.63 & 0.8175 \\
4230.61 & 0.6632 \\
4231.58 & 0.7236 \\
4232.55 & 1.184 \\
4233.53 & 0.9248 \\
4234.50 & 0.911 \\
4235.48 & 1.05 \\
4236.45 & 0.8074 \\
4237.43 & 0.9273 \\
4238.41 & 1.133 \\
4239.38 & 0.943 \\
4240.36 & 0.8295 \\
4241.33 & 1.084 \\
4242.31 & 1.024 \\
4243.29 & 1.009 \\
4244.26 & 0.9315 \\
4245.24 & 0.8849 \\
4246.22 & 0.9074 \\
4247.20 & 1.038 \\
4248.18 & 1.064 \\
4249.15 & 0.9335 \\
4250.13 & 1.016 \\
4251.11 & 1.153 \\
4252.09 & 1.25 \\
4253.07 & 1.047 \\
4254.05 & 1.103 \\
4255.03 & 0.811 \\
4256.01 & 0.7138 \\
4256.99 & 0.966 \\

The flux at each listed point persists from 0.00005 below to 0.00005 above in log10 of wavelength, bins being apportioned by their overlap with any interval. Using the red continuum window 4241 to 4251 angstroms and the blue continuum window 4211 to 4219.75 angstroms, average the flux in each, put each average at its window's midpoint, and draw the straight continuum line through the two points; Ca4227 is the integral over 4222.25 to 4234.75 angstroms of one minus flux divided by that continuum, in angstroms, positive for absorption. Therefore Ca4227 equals 1.6 angstroms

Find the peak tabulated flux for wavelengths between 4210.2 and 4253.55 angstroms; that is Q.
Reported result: 1.25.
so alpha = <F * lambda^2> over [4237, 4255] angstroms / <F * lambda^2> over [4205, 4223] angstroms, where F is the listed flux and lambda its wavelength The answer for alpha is 1.1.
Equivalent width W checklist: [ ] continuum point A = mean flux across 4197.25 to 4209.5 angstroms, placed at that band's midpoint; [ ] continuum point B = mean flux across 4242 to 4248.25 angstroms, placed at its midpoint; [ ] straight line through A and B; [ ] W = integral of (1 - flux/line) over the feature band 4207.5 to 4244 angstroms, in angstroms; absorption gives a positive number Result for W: 3.0 angstroms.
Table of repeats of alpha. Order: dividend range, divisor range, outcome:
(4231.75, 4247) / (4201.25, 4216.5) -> 1.11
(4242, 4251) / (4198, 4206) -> 1.08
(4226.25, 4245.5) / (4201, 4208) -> 0.91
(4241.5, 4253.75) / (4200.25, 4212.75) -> 1.12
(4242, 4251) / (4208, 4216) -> 1.26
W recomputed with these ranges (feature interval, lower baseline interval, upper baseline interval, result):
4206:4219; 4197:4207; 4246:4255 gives 1.2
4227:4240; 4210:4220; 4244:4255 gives 0.9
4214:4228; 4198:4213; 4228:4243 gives 1.1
